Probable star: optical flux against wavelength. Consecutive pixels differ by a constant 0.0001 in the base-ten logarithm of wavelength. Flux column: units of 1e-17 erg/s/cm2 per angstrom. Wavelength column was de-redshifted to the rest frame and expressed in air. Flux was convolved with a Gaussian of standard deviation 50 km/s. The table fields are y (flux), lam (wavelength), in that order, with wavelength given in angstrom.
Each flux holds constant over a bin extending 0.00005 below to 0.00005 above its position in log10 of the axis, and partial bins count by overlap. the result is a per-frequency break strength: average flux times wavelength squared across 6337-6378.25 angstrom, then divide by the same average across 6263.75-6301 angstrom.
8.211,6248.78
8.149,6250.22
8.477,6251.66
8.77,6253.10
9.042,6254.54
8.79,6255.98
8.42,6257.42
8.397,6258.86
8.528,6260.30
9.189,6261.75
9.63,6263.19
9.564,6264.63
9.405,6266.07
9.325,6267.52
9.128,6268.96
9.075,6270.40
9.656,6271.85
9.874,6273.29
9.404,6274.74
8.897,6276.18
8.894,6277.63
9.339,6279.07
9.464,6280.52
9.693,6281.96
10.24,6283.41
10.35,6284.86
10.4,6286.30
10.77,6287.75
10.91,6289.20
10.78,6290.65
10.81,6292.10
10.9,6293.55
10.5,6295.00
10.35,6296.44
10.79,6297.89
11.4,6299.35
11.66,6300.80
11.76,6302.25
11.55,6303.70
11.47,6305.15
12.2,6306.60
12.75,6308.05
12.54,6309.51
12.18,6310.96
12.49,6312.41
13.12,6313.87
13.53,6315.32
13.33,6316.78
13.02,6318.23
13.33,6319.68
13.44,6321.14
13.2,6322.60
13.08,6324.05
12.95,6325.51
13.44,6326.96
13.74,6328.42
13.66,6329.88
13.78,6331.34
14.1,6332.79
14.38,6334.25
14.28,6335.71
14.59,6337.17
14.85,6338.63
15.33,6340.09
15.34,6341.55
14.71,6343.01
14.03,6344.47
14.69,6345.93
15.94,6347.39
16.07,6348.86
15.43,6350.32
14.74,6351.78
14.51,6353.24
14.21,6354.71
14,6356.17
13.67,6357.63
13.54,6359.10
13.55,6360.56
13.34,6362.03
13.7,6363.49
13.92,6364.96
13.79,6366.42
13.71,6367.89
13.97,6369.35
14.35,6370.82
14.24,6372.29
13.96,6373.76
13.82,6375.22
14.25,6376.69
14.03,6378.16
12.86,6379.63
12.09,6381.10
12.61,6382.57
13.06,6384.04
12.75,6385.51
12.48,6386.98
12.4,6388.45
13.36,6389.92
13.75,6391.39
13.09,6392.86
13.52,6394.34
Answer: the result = 1.46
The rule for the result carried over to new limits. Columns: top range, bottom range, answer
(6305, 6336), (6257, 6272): 1.48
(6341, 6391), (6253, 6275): 1.57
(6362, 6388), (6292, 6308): 1.22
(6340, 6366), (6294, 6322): 1.20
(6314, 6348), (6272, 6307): 1.35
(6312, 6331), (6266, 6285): 1.42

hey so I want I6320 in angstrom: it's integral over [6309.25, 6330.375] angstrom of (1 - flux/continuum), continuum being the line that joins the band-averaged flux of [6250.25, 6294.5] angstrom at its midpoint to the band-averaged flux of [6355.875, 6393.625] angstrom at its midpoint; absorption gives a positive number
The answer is -3.3 angstrom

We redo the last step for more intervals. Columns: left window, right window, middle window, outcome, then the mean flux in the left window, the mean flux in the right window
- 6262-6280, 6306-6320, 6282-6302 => 0.6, 9.35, 12.8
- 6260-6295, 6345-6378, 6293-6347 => -4.5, 9.79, 14.2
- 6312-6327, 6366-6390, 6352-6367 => -0.6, 13.2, 13.4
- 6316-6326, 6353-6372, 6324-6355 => -2.3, 13.2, 13.9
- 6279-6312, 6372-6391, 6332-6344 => -2.5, 11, 13.2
